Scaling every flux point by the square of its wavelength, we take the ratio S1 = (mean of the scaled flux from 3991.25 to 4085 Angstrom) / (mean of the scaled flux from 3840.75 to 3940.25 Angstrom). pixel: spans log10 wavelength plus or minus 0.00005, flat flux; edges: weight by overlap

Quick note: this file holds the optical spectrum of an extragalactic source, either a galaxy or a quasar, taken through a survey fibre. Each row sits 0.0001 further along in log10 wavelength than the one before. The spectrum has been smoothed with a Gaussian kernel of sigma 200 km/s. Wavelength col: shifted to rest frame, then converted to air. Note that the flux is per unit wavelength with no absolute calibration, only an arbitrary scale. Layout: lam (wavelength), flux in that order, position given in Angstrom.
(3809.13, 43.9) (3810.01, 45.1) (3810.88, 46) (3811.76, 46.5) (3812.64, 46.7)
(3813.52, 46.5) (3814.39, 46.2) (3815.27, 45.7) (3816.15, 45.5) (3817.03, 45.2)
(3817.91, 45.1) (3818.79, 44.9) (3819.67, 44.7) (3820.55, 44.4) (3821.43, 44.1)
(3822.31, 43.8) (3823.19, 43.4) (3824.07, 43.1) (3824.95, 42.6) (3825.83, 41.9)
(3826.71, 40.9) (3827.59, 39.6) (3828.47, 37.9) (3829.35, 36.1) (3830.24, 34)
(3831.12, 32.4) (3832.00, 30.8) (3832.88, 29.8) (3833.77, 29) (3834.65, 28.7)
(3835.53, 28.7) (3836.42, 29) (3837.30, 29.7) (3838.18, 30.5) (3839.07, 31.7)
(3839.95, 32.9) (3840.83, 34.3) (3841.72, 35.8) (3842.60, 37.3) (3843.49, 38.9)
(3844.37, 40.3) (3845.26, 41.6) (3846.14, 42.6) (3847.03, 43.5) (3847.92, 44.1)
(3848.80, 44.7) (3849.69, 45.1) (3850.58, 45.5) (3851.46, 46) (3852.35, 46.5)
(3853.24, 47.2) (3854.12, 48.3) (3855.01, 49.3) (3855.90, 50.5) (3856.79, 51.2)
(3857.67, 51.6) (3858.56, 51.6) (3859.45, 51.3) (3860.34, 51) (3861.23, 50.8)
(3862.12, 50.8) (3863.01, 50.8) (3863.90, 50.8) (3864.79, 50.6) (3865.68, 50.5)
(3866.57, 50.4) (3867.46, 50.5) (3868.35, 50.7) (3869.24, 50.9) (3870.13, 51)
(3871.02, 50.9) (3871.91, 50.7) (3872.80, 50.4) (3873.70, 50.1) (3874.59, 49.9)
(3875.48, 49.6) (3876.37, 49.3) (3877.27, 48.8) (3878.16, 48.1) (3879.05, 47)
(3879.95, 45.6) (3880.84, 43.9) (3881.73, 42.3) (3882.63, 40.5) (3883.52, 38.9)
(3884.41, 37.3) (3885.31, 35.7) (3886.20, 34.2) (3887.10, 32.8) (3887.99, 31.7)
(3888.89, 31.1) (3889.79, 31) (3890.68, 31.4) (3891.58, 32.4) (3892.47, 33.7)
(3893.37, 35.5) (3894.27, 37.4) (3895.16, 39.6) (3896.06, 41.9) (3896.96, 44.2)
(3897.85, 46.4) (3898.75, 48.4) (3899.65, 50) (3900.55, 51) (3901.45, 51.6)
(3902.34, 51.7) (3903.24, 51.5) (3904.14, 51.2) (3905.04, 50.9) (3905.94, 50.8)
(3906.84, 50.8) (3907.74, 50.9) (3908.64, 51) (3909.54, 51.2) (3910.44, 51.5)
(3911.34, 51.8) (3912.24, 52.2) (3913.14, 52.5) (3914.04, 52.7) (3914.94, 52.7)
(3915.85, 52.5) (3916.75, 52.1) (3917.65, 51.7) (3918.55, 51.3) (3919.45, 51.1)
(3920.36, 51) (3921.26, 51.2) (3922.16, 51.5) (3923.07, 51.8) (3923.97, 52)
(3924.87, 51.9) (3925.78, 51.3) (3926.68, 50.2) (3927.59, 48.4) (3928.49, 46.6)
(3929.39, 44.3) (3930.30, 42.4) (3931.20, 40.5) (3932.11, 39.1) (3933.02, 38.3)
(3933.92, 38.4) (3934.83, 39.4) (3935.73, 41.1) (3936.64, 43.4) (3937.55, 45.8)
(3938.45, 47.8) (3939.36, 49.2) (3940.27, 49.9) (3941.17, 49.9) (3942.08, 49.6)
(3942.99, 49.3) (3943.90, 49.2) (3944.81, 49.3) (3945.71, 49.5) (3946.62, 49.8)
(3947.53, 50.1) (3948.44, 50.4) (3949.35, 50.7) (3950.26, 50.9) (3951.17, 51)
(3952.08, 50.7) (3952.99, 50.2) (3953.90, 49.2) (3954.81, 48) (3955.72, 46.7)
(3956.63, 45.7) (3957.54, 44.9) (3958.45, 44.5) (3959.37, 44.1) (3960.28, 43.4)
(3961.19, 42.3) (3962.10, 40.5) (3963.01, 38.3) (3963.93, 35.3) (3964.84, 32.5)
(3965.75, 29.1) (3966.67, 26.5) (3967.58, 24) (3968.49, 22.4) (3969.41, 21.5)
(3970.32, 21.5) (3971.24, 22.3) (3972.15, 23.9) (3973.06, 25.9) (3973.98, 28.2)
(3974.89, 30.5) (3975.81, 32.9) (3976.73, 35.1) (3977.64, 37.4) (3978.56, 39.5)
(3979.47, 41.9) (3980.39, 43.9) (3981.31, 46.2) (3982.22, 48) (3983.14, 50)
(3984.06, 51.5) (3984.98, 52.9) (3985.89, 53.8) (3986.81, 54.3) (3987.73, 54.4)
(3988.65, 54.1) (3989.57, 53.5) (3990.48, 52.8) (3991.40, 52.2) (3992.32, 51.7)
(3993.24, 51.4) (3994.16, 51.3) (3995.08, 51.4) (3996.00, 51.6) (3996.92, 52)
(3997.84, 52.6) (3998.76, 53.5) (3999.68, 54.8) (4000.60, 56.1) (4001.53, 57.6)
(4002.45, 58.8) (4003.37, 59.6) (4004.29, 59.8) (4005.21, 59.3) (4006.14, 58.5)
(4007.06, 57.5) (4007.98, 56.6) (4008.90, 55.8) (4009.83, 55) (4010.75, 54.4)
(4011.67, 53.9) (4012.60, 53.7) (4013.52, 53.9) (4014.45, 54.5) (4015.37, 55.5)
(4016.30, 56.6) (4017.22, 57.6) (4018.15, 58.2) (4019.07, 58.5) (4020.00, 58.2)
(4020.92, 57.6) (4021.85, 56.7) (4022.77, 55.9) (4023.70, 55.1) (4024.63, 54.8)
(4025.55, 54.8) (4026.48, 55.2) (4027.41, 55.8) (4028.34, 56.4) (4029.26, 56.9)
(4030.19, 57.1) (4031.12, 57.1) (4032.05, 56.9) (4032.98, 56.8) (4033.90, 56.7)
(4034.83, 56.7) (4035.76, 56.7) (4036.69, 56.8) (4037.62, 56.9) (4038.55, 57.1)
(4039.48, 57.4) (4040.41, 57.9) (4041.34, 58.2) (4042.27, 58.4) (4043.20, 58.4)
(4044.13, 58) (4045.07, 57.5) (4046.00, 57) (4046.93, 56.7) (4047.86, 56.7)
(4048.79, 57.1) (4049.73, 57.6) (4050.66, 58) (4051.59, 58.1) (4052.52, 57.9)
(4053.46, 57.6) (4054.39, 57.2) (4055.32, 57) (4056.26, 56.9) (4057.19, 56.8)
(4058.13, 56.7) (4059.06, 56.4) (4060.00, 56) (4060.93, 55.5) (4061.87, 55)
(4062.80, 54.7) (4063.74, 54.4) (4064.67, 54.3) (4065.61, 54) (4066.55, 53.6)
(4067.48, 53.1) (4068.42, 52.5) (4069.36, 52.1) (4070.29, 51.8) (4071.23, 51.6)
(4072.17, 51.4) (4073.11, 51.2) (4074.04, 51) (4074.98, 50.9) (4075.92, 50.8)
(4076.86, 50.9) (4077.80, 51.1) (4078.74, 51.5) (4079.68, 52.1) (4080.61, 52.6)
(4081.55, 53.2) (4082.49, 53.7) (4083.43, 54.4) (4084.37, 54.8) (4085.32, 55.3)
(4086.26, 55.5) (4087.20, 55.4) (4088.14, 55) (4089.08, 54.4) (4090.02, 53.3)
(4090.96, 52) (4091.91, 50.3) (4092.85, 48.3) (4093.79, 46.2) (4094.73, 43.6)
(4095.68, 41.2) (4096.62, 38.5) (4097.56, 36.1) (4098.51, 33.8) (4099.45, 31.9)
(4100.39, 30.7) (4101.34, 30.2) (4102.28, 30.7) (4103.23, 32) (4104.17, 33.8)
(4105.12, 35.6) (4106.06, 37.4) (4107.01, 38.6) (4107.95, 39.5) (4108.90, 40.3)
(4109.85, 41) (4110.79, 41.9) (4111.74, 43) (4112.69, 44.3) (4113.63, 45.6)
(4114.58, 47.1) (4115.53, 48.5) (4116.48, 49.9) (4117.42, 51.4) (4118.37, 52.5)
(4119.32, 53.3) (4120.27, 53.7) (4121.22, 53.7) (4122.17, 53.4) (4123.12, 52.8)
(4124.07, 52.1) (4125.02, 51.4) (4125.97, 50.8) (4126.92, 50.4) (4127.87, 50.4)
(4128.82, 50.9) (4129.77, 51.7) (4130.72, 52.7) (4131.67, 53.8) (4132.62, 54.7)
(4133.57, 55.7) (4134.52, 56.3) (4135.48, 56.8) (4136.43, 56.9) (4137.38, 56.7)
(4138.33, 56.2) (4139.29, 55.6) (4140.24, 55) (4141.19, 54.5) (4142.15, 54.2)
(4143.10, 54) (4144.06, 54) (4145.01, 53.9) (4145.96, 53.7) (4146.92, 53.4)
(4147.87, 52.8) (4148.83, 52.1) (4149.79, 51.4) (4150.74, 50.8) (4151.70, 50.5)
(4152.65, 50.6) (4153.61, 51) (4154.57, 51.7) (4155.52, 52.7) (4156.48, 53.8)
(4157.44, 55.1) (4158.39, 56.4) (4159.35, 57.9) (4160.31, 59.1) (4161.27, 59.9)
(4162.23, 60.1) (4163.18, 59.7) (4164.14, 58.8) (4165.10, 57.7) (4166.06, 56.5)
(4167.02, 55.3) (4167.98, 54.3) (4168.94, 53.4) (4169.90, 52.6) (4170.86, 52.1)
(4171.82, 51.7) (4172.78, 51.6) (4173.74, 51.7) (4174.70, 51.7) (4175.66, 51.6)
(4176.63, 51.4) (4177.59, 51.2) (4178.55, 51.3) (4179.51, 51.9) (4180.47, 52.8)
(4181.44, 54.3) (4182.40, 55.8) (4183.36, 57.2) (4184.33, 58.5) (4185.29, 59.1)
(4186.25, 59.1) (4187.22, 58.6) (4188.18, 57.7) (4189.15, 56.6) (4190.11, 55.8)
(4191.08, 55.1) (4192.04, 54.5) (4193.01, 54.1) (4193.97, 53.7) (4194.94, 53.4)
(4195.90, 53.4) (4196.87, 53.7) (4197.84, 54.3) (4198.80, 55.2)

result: 1.3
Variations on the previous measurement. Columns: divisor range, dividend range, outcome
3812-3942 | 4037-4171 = 1.30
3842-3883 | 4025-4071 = 1.30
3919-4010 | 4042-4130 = 1.15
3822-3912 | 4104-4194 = 1.39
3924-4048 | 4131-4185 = 1.20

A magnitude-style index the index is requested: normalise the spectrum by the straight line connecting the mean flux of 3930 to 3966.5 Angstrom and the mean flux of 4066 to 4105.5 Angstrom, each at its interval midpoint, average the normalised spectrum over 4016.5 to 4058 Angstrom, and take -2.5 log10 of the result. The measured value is -0.223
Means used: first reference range 44.9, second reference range 47.4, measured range 57.1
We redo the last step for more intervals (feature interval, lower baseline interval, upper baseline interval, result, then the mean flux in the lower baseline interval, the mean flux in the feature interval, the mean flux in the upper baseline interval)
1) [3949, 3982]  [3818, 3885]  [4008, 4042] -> 0.340 mag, 43.4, 37.8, 56.3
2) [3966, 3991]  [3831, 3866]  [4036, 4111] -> 0.208 mag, 42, 38.8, 50.6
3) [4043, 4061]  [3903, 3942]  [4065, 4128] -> -0.194 mag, 48.7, 57.2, 47.5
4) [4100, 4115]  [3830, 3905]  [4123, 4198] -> 0.339 mag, 43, 38.2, 54.3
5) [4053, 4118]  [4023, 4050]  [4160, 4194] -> 0.164 mag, 56.8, 48.4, 55.2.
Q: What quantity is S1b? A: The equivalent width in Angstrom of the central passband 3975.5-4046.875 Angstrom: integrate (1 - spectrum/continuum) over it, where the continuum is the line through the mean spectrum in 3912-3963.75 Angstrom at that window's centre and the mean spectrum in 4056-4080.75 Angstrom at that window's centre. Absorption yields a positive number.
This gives -4.6 Angstrom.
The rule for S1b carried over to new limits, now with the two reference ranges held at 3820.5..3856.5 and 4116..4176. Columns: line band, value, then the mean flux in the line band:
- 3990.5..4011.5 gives -3.6 Angstrom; 55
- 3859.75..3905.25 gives -4.2 Angstrom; 45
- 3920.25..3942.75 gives -1.5 Angstrom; 46.6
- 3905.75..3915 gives -2.0 Angstrom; 51.6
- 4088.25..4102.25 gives 2.5 Angstrom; 42.2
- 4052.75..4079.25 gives -2.0 Angstrom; 53.8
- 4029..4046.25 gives -3.1 Angstrom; 57.3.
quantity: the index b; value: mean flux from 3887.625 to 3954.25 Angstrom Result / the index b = 47.1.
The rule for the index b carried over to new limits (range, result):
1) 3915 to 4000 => 45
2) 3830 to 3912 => 43.7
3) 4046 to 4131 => 49.7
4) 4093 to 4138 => 45.9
